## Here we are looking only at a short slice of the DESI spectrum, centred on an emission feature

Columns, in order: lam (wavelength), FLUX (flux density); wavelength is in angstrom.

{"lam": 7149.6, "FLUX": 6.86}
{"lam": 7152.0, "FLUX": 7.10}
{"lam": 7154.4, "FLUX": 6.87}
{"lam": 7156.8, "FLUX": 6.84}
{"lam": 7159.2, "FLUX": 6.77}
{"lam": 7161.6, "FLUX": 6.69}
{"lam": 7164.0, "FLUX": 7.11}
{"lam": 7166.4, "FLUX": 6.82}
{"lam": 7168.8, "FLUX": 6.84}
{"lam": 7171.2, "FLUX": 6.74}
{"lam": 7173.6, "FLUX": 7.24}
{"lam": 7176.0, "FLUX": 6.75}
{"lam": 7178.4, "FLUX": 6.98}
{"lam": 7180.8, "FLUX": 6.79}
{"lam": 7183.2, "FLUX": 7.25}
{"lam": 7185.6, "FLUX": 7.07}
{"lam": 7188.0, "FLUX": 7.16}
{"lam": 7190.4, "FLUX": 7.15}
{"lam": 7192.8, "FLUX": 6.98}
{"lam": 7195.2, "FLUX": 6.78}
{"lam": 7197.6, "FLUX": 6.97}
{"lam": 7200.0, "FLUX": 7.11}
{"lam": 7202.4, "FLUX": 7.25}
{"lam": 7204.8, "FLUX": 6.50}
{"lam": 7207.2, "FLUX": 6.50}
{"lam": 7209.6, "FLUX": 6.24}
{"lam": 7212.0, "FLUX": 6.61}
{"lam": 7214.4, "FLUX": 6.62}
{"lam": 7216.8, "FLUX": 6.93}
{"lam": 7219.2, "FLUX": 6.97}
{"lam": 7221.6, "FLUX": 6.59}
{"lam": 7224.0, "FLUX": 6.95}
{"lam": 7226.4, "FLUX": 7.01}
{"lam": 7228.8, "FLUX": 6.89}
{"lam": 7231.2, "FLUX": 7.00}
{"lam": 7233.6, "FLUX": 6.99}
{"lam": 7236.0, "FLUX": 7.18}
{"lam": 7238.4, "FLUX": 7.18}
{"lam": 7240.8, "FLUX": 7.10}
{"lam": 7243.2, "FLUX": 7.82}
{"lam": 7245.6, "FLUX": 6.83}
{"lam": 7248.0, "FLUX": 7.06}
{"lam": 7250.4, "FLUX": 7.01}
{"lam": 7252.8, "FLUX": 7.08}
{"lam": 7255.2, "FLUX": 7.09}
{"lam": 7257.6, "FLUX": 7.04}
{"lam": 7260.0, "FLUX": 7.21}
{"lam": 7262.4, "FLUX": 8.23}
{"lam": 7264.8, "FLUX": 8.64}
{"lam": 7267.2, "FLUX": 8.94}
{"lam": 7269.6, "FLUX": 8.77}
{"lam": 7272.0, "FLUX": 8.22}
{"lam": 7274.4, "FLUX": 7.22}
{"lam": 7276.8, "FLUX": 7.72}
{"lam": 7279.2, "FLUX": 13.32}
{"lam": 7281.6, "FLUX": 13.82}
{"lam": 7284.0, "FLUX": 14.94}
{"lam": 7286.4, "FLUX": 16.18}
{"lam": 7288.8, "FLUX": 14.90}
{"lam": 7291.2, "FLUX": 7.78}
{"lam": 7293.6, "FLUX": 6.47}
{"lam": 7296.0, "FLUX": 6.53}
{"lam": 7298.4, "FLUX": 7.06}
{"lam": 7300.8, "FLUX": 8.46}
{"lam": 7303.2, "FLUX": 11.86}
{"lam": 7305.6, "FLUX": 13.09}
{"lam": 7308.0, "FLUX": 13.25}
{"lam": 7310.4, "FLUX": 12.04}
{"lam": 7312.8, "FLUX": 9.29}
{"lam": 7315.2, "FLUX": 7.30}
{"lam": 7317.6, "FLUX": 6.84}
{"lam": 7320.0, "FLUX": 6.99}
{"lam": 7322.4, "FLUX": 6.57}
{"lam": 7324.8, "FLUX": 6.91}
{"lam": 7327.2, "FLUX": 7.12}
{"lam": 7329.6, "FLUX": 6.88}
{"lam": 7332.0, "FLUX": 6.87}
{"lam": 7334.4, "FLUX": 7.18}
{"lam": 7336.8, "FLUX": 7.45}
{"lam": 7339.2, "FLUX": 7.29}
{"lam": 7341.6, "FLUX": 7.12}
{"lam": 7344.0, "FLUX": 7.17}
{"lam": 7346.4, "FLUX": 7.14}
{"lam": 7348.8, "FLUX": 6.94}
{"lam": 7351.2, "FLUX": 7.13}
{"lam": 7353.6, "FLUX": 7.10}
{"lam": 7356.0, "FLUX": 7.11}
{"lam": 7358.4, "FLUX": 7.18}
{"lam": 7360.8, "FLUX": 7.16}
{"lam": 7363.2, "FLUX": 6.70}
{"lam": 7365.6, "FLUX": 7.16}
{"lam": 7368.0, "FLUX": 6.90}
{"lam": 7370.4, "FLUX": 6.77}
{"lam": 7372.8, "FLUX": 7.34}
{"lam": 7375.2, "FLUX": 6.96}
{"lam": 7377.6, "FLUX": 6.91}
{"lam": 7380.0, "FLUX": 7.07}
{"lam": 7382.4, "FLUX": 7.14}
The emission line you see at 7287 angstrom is Halpha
